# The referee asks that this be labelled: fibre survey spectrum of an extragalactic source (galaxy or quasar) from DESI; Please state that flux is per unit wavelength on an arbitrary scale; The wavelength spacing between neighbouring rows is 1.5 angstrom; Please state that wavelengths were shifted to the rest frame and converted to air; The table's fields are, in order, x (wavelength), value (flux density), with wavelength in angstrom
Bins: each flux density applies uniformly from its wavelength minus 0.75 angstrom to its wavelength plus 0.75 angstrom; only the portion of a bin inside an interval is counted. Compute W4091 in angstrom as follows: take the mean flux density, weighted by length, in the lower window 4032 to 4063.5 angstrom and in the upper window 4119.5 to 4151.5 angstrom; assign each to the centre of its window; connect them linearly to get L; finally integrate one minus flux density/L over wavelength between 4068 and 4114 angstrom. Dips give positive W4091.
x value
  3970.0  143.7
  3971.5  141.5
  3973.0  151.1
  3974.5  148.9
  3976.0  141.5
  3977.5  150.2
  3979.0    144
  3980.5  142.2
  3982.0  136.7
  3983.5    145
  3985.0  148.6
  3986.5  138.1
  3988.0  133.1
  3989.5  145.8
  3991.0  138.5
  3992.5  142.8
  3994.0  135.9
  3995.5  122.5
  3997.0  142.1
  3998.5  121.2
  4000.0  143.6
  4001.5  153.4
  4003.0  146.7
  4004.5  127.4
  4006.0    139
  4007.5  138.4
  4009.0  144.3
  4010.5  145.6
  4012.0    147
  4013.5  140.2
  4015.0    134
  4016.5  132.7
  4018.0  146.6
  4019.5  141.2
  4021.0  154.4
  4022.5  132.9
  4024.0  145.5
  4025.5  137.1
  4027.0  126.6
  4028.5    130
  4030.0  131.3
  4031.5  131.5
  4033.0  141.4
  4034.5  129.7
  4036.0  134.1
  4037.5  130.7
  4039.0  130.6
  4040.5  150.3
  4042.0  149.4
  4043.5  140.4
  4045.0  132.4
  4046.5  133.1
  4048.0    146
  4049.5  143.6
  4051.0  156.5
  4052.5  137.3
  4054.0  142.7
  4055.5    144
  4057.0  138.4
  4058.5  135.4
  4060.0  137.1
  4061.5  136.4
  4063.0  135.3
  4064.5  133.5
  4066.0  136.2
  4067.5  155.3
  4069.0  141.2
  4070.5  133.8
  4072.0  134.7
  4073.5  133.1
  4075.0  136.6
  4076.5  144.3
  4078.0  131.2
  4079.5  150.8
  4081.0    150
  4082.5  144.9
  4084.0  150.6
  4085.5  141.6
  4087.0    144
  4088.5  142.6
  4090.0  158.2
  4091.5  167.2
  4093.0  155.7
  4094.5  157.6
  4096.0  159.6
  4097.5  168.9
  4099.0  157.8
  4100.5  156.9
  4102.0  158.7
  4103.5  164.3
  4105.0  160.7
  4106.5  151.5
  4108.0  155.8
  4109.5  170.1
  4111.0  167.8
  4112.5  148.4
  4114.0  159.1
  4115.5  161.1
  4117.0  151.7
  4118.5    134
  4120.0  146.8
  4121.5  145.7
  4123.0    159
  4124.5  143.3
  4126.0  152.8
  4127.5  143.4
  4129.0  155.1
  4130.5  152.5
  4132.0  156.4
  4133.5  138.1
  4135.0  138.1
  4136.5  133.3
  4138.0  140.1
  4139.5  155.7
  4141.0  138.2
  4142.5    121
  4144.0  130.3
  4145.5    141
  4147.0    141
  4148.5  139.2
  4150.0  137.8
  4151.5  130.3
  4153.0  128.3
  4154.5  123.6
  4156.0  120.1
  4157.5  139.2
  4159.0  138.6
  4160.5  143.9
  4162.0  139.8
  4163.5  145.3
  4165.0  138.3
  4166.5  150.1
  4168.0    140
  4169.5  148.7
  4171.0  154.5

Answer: -3.4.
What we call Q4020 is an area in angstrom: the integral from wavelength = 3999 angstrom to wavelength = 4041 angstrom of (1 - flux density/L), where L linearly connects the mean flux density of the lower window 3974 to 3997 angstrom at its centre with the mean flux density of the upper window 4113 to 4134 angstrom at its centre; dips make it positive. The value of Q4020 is 1.3 angstrom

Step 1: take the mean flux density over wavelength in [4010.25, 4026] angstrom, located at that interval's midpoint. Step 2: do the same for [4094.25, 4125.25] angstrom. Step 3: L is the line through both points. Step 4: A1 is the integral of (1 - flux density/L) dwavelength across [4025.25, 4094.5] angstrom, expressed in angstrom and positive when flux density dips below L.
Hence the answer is 3.5 angstrom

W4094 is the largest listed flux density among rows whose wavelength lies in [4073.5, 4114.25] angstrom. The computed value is 170.1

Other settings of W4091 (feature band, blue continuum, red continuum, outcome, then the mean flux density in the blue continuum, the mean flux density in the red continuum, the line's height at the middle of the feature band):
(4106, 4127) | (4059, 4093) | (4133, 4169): -2.02 angstrom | 143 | 137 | 140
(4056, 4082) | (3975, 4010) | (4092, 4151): 1.22 angstrom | 140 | 150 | 146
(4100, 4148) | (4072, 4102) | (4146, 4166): -2.17 angstrom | 150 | 136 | 142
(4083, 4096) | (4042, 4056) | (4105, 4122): -0.24 angstrom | 142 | 154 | 150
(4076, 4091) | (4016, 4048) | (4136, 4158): -1.10 angstrom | 137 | 135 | 136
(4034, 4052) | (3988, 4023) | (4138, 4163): -0.15 angstrom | 140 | 136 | 139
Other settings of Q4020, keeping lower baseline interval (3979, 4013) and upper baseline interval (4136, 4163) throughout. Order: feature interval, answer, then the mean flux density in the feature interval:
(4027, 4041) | 0.5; 134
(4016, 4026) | -0.2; 142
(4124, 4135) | -1.0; 148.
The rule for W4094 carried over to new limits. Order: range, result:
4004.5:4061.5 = 156.5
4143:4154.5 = 141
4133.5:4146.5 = 155.7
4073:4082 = 150.8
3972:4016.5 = 153.4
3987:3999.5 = 145.8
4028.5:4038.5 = 141.4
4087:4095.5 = 167.2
